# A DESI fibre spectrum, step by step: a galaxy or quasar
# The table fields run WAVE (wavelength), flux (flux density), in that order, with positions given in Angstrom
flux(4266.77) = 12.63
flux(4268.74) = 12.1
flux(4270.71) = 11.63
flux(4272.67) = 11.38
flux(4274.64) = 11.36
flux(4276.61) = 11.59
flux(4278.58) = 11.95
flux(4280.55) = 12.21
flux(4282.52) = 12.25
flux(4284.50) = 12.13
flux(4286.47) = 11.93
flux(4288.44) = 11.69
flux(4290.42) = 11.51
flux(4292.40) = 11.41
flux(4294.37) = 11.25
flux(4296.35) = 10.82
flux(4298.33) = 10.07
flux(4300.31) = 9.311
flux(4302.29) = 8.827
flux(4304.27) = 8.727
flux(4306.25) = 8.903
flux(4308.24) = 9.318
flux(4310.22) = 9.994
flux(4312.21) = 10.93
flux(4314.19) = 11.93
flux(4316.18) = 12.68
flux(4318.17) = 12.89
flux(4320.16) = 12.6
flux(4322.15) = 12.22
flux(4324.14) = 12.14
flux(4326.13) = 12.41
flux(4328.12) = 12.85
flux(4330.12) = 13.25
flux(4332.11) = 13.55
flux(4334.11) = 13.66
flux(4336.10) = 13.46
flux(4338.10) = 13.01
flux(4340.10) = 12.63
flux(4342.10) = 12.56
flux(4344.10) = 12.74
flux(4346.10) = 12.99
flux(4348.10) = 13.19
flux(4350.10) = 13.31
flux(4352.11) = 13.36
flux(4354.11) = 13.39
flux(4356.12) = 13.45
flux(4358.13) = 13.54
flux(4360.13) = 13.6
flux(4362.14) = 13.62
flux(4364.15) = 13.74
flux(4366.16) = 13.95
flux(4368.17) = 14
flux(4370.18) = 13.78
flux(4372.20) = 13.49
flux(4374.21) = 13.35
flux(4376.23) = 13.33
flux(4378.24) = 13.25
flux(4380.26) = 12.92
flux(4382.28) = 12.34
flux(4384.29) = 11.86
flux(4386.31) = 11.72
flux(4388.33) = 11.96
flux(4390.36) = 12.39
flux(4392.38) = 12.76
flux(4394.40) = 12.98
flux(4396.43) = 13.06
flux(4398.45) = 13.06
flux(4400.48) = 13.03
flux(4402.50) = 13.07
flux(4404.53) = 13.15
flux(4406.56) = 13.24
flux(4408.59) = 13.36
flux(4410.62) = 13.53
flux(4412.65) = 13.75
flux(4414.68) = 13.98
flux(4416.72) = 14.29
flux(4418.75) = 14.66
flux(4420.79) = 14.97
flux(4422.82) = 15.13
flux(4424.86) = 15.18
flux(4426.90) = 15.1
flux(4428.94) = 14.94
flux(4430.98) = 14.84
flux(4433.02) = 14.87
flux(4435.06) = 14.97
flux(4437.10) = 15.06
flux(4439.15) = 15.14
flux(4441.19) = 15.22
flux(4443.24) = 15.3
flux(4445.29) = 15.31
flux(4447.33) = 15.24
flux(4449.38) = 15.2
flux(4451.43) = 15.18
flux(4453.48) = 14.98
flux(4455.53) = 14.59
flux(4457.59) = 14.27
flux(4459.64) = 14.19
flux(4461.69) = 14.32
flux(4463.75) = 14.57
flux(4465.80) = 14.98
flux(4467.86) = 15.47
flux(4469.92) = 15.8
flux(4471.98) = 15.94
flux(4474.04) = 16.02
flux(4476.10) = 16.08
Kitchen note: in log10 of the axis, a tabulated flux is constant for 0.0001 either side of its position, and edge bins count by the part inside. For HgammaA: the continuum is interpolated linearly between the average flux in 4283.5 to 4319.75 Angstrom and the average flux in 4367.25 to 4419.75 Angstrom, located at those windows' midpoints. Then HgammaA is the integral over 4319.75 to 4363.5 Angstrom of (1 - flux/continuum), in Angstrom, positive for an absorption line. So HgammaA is -4.58 Angstrom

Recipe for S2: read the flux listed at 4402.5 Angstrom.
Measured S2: 13.07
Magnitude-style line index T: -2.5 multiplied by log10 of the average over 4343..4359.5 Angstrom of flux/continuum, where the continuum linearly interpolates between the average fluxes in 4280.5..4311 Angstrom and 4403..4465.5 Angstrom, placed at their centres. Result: -0.09 mag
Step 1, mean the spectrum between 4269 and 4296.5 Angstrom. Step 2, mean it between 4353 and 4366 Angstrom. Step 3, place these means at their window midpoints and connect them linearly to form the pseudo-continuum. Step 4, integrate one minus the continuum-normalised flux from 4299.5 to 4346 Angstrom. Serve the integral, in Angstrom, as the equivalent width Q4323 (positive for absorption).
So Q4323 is 3.3 Angstrom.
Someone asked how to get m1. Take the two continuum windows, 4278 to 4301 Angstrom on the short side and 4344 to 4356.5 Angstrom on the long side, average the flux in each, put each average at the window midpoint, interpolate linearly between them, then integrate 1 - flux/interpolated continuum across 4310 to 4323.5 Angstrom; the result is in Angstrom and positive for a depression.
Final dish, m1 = 0.2 Angstrom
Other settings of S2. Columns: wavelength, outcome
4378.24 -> 13.25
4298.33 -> 10.07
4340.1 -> 12.63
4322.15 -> 12.22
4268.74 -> 12.1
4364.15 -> 13.74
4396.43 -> 13.06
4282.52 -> 12.25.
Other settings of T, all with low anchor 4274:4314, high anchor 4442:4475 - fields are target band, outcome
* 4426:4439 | -0.04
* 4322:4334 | -0.10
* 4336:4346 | -0.07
